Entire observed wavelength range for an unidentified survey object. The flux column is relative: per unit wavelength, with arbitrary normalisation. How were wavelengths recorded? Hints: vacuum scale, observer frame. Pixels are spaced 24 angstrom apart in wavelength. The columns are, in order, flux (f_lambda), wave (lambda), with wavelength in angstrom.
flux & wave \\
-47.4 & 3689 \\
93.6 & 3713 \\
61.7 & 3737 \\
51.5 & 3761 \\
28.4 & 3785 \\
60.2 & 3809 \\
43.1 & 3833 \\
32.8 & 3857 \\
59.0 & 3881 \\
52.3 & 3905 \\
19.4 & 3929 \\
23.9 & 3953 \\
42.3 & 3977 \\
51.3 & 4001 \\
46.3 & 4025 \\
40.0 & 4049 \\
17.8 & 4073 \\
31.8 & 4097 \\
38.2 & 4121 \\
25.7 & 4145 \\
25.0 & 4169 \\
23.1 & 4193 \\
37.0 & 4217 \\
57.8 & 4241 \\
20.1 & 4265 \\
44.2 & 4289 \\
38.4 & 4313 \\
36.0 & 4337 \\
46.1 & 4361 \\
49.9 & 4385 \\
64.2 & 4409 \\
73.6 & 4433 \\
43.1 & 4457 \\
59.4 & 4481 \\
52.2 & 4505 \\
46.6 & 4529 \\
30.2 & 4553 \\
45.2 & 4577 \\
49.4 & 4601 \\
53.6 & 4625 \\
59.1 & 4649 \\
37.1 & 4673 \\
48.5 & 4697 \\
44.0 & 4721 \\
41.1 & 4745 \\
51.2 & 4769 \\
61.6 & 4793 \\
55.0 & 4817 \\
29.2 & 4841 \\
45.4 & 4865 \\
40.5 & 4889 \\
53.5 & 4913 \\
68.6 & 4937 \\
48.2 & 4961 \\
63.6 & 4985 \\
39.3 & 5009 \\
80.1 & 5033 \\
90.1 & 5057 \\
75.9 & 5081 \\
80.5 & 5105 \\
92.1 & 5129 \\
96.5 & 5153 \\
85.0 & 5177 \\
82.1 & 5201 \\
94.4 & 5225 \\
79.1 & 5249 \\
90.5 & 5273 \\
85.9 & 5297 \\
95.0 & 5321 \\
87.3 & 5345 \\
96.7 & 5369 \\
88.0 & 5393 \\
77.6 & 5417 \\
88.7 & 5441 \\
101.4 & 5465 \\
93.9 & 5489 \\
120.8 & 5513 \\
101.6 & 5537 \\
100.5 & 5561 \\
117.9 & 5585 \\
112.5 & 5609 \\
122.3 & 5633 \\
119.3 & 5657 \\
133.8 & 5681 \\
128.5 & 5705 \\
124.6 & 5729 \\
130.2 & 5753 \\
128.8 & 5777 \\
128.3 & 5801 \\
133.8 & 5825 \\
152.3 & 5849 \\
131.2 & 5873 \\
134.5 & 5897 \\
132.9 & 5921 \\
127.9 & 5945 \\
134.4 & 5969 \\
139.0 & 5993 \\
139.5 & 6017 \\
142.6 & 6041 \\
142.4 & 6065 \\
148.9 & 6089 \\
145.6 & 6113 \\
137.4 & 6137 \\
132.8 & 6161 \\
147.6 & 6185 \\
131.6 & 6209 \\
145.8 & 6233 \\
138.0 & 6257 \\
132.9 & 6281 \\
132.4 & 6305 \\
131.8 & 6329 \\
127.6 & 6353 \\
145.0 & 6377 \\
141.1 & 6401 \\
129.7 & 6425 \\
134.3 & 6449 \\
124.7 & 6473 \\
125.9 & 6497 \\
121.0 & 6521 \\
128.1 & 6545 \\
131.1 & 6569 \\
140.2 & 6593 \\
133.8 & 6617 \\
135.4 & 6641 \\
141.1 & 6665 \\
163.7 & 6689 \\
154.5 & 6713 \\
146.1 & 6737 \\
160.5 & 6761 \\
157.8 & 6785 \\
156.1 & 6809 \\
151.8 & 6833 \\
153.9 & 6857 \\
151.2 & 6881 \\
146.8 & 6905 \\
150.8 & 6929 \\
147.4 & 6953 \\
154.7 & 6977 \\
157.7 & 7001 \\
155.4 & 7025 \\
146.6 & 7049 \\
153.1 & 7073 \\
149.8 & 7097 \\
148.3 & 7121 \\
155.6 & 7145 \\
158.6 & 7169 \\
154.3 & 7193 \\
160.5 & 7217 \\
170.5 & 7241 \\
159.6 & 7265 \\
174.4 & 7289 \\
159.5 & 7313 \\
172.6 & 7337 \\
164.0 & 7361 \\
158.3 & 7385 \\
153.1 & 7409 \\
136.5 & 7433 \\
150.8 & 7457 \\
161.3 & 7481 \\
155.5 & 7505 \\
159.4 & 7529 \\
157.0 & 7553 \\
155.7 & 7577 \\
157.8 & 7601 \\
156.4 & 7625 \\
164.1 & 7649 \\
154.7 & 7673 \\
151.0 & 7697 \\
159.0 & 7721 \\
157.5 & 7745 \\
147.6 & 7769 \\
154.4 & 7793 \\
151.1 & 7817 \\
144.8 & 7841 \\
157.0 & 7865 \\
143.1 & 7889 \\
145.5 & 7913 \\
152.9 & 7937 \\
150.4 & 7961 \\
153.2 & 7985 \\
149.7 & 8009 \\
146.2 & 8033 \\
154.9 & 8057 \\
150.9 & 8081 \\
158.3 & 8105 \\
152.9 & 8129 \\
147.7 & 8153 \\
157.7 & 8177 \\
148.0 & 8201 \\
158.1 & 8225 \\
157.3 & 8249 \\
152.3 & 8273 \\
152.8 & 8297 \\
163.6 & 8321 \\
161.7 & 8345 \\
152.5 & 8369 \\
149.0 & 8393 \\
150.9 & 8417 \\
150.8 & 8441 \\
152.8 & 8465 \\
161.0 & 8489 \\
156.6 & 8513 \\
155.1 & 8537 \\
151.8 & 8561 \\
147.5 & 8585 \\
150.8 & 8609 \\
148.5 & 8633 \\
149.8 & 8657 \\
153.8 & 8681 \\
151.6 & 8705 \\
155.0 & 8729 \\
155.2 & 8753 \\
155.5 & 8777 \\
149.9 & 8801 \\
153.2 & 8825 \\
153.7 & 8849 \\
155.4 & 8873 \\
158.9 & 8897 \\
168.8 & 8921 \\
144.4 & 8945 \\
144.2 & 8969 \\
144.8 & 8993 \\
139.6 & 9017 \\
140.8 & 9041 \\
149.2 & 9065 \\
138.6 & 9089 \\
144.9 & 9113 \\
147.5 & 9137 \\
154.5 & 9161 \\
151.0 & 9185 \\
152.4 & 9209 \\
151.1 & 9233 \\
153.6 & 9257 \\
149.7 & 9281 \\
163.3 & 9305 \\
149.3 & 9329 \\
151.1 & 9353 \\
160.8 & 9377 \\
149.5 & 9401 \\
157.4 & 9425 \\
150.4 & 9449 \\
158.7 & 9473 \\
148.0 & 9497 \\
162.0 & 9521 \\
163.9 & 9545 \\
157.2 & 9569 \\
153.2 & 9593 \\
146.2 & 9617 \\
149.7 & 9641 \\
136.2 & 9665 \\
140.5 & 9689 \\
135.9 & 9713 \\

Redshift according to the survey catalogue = 0.262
